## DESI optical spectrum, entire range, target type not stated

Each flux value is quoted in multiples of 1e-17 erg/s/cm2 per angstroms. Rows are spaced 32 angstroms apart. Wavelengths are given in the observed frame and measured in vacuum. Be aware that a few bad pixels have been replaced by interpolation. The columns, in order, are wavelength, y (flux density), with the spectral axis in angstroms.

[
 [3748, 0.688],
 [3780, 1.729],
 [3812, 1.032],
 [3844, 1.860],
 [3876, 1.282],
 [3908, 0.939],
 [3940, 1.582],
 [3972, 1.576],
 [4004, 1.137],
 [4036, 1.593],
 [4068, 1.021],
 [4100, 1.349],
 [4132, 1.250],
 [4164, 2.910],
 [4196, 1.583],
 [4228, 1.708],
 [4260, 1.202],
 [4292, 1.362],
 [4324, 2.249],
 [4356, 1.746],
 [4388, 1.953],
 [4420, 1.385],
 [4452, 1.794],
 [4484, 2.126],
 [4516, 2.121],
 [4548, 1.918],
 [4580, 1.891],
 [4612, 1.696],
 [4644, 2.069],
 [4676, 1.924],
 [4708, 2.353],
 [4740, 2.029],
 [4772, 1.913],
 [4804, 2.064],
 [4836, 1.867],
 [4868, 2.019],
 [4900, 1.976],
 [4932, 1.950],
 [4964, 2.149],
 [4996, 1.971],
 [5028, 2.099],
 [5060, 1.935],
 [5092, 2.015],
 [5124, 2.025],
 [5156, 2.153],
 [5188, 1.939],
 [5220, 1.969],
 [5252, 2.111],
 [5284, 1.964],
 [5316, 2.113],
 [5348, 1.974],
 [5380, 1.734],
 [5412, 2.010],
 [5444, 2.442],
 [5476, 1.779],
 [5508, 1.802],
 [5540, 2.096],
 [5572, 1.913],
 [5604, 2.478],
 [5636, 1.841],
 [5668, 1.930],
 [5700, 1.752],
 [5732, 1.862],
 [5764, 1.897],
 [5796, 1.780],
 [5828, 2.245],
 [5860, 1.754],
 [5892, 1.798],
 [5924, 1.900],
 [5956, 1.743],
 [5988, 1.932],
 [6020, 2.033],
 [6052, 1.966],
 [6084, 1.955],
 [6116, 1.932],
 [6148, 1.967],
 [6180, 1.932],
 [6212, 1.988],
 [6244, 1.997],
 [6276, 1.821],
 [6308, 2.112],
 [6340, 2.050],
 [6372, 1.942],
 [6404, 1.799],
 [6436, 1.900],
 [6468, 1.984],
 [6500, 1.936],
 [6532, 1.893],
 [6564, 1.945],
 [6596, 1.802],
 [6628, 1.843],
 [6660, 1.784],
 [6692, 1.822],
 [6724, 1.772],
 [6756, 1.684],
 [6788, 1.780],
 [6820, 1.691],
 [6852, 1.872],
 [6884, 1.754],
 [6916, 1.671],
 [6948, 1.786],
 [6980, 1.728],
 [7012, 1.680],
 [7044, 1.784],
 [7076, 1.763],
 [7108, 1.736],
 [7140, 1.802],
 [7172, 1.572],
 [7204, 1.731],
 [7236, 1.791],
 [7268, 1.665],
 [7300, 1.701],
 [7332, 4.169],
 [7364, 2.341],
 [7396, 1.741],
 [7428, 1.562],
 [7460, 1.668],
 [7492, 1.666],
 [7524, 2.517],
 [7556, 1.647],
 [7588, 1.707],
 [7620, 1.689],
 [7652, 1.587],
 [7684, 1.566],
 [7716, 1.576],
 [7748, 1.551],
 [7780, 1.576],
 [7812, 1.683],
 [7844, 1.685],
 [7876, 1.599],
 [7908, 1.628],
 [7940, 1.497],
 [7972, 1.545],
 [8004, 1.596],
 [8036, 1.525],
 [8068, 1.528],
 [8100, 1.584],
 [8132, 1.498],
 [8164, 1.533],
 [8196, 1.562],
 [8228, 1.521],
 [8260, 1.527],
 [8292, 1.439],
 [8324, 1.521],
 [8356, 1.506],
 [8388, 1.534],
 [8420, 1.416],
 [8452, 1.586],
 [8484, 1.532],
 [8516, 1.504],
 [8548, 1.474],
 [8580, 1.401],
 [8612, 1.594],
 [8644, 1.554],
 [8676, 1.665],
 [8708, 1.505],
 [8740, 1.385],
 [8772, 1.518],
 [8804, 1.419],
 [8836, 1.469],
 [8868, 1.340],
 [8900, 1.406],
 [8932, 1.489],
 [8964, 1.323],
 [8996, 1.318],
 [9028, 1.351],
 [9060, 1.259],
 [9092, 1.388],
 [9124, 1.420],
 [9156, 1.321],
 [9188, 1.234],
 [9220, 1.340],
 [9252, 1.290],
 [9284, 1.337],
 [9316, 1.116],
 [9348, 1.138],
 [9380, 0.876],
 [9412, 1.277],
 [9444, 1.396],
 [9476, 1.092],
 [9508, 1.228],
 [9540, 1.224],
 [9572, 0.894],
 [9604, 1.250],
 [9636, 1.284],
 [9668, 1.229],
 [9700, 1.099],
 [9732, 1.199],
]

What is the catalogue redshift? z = 0.12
